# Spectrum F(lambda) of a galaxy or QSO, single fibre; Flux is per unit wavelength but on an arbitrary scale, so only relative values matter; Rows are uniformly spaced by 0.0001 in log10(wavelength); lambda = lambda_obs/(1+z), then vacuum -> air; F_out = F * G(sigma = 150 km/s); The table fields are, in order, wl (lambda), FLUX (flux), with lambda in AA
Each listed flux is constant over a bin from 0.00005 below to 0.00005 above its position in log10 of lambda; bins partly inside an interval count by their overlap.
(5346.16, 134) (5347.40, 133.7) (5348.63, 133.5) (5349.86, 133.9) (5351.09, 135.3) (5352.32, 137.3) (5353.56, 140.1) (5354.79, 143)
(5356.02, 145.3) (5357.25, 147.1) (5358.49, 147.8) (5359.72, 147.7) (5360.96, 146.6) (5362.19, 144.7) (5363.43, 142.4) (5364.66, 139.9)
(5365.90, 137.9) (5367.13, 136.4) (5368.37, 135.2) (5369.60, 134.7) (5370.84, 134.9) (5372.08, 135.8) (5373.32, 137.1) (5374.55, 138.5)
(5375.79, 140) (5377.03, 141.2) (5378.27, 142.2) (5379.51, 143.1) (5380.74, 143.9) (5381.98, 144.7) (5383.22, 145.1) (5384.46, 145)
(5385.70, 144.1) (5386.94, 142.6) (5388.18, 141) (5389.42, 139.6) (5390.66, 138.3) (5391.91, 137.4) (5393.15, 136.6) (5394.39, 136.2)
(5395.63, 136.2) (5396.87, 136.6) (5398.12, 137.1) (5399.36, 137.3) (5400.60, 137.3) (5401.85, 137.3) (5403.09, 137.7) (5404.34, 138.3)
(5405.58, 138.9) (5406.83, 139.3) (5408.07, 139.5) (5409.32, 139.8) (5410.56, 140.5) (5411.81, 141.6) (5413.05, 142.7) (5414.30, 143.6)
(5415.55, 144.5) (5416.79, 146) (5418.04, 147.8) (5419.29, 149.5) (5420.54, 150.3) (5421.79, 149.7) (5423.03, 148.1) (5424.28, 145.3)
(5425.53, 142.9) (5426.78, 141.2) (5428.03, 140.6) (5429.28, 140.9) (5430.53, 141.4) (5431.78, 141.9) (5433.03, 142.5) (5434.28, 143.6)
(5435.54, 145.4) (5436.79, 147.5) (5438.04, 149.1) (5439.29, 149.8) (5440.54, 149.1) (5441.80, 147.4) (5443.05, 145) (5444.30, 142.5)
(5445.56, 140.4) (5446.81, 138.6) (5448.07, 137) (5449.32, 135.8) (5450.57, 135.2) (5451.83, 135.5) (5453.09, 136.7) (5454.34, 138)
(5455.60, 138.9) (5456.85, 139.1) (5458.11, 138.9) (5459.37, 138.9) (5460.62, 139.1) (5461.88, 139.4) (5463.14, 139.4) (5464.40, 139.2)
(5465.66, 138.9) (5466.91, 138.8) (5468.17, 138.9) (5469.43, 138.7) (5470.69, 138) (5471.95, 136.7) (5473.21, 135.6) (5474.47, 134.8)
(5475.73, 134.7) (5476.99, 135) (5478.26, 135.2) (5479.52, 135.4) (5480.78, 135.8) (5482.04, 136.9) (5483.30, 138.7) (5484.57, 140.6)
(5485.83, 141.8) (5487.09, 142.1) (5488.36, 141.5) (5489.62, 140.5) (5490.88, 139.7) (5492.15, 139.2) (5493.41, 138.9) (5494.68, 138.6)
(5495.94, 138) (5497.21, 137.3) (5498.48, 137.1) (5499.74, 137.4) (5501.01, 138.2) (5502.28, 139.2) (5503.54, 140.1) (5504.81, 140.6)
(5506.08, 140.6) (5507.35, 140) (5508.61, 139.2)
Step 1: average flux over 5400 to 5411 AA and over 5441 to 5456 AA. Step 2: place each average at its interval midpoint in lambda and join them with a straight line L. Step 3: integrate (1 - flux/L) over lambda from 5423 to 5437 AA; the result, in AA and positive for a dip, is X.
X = -0.4 AA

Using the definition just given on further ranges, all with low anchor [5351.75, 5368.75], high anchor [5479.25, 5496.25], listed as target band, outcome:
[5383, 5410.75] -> 0.5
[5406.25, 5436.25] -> -0.6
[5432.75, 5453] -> -0.3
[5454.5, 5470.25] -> 0.1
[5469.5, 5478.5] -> 0.2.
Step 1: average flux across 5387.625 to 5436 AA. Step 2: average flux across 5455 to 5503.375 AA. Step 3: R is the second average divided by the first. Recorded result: 0.98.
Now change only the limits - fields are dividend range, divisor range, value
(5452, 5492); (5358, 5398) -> 0.98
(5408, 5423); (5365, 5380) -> 1.05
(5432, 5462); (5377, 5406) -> 1.01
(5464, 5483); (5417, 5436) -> 0.95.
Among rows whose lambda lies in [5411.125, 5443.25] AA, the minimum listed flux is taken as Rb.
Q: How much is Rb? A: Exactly 140.6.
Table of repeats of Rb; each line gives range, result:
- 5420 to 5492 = 134.7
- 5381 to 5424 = 136.2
